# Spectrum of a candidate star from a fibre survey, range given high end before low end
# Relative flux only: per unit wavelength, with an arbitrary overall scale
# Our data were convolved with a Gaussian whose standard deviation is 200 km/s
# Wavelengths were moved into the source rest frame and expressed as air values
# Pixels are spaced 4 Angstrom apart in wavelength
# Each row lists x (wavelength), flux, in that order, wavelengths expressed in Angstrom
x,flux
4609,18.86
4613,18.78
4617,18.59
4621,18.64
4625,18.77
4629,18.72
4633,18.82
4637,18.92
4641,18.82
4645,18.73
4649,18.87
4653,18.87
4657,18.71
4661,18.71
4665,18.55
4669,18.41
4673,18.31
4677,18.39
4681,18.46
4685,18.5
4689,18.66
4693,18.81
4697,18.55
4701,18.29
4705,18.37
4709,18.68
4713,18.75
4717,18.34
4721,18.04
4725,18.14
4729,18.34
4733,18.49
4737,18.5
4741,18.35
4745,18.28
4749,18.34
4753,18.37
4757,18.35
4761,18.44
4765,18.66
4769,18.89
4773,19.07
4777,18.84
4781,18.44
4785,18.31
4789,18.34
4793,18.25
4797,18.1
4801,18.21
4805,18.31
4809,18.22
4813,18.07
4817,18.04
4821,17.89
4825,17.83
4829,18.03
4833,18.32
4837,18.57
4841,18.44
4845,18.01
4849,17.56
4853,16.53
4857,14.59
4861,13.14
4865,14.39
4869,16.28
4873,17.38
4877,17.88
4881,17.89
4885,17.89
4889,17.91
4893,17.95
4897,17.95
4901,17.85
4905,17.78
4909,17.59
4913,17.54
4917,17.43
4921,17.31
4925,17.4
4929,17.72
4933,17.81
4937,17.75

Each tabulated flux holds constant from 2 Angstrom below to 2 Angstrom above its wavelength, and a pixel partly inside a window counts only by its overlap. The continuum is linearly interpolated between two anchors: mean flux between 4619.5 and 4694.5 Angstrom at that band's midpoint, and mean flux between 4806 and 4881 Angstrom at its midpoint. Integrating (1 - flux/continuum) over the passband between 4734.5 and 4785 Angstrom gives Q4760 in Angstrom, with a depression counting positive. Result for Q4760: -1.90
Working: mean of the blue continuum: 18.7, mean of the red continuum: 17.2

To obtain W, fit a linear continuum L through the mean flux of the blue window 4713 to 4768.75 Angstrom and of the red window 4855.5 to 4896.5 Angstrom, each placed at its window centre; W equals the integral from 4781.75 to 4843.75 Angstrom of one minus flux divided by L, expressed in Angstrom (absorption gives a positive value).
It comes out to -2.7 Angstrom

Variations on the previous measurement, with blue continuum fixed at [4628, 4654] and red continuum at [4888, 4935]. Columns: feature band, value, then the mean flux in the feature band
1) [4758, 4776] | -0.45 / 18.7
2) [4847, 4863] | 2.20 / 15.5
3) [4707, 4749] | 0.15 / 18.4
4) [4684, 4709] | 0.06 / 18.5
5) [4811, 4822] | 0.04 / 18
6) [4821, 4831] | 0.07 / 17.9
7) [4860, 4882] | 2.01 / 16.2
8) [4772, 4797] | -0.37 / 18.5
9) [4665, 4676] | 0.18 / 18.4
